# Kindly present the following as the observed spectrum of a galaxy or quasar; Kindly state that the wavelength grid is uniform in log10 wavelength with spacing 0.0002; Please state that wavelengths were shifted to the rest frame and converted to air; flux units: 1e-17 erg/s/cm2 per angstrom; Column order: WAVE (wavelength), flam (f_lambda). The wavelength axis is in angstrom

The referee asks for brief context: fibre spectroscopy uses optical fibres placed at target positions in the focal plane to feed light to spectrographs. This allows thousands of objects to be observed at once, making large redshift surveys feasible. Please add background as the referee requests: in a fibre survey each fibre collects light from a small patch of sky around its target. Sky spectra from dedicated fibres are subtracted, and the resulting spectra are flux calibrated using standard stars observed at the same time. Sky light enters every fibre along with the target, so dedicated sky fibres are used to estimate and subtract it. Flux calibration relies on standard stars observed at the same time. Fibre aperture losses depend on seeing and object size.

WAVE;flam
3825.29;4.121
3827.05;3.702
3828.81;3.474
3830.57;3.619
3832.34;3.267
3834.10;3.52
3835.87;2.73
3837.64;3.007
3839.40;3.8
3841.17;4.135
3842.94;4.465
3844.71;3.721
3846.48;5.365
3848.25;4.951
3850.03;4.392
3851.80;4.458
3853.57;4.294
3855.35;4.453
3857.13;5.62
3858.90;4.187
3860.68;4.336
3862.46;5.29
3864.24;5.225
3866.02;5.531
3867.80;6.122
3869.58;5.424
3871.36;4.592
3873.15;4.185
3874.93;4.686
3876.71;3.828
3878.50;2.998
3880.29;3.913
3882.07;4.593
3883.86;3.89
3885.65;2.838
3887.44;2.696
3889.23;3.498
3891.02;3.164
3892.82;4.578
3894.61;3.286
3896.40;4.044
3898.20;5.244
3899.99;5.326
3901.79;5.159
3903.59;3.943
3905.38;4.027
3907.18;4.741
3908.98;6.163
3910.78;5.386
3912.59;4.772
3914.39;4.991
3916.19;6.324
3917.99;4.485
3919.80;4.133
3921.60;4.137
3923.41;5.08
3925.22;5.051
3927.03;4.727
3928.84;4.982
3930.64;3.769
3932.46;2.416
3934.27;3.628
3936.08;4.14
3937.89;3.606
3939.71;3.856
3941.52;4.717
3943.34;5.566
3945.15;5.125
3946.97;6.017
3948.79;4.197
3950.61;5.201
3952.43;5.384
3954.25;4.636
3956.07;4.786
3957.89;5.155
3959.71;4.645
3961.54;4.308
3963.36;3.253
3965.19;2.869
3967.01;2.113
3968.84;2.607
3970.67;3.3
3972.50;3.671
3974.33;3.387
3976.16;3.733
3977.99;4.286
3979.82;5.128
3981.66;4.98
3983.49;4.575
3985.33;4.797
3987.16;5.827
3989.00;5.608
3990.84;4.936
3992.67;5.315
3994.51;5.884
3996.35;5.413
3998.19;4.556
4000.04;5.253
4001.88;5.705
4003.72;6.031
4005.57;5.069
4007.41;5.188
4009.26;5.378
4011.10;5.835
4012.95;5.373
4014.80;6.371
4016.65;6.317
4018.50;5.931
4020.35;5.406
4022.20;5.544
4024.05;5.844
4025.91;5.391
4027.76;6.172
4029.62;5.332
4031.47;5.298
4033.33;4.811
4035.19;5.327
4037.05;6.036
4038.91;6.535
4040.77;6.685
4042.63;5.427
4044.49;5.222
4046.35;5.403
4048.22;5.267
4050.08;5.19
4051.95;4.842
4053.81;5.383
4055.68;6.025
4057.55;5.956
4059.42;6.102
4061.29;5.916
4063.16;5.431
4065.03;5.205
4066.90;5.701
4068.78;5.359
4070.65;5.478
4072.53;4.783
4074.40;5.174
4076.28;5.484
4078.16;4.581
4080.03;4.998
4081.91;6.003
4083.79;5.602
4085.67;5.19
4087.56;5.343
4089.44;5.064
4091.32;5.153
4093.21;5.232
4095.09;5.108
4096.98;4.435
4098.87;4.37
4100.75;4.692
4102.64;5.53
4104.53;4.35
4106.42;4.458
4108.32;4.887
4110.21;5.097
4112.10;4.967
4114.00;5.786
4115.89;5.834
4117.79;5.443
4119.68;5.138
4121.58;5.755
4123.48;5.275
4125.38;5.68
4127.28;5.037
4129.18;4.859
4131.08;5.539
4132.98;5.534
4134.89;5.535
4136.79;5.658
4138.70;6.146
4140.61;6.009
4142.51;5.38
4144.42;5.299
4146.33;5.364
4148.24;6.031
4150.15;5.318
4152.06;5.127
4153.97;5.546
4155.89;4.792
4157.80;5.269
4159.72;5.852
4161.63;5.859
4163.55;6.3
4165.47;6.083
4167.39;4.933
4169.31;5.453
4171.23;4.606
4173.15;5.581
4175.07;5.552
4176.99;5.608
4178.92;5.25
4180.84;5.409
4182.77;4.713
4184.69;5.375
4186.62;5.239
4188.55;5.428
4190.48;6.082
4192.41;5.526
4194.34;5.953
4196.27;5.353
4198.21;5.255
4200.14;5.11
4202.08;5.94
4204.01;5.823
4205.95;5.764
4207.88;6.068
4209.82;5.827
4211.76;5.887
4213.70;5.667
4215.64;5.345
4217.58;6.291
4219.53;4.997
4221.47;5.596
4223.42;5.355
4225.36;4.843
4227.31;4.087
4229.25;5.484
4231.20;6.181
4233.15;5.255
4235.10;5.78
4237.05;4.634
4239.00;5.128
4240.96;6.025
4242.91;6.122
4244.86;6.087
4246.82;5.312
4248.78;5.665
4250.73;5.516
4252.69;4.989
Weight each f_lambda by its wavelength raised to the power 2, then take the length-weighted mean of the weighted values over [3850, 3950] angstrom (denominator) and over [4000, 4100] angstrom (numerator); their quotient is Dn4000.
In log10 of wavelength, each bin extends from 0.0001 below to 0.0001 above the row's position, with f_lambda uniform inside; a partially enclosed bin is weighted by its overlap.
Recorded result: 1.3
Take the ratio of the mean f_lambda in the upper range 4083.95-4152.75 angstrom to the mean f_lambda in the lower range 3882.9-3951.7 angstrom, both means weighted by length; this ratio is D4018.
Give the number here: 1.19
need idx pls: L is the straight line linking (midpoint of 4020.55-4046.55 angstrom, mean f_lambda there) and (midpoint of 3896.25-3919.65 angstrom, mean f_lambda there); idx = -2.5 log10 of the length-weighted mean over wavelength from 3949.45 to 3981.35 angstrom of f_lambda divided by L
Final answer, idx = 0.29 mag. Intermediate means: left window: 4.97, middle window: 4.05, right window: 5.65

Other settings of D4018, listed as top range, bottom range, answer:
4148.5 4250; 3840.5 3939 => 1.23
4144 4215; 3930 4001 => 1.25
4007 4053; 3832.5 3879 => 1.27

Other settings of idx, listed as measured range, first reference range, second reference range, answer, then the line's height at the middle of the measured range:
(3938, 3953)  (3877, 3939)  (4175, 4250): -0.11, 4.43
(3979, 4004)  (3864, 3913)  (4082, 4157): -0.10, 4.8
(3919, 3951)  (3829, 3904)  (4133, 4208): 0.02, 4.53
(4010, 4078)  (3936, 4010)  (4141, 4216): -0.13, 4.95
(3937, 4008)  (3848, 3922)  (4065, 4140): 0.04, 4.81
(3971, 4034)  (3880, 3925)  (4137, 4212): -0.08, 4.84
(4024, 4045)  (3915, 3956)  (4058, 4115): -0.14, 4.99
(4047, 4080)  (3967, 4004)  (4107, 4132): -0.07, 5.04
